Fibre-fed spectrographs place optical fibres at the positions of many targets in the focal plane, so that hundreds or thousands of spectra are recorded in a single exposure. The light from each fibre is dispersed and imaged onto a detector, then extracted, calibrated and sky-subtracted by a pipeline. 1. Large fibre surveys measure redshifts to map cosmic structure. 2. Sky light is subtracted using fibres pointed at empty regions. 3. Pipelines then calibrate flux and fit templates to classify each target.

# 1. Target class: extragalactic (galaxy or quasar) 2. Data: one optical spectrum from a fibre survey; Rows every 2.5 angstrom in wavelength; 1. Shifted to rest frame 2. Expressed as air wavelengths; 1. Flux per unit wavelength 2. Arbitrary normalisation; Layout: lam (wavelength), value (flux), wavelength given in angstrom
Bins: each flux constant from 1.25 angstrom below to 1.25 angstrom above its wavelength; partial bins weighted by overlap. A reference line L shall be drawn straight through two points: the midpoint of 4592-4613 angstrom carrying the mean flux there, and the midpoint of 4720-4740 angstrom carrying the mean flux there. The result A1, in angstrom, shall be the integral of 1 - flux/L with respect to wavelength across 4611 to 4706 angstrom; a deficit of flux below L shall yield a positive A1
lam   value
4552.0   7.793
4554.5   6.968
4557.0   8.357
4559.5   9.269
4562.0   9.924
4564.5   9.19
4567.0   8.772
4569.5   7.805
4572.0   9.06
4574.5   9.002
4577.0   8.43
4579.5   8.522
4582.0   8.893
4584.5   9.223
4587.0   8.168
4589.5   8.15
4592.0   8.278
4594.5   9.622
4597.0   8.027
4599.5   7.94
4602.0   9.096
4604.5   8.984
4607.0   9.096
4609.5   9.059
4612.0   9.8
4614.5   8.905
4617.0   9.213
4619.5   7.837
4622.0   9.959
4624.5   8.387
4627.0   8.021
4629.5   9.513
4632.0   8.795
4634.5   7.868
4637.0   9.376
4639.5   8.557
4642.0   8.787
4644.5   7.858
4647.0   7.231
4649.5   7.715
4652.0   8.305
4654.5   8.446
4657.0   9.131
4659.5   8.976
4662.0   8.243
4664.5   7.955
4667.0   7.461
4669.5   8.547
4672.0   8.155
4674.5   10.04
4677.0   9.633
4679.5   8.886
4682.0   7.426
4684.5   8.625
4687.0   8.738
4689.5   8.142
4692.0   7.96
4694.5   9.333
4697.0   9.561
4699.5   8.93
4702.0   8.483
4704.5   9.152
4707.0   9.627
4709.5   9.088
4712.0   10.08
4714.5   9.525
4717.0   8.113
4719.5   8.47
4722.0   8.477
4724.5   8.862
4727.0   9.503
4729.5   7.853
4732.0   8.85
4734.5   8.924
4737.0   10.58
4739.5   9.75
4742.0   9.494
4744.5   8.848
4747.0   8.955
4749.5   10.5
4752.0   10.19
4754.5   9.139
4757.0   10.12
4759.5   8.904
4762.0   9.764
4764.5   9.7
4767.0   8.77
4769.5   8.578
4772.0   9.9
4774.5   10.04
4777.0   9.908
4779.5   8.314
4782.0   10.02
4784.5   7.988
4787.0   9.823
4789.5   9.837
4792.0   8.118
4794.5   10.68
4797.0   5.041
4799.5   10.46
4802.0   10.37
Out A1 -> 3.6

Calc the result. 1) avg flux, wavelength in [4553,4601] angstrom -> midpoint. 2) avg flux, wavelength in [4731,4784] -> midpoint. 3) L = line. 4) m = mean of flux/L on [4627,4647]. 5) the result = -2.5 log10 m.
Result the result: 0.043 mag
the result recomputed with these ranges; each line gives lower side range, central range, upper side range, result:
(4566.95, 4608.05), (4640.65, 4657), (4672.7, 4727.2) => 0.08 mag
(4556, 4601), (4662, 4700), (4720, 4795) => 0.06 mag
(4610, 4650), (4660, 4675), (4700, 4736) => 0.05 mag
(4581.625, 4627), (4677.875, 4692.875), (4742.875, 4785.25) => 0.10 mag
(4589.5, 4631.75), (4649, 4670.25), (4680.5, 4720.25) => 0.06 mag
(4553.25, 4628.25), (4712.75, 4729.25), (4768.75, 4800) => 0.02 mag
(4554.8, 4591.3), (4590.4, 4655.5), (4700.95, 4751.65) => 0.03 mag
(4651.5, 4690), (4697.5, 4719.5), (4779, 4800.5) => -0.05 mag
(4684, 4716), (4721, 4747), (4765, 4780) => 0.01 mag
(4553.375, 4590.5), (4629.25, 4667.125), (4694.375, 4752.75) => 0.07 mag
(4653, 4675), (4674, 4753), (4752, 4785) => -0.02 mag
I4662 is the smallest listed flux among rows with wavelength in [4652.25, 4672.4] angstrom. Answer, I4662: 7.461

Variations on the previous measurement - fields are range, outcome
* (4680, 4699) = 7.426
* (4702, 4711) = 8.483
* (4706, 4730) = 7.853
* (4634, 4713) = 7.231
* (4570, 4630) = 7.837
